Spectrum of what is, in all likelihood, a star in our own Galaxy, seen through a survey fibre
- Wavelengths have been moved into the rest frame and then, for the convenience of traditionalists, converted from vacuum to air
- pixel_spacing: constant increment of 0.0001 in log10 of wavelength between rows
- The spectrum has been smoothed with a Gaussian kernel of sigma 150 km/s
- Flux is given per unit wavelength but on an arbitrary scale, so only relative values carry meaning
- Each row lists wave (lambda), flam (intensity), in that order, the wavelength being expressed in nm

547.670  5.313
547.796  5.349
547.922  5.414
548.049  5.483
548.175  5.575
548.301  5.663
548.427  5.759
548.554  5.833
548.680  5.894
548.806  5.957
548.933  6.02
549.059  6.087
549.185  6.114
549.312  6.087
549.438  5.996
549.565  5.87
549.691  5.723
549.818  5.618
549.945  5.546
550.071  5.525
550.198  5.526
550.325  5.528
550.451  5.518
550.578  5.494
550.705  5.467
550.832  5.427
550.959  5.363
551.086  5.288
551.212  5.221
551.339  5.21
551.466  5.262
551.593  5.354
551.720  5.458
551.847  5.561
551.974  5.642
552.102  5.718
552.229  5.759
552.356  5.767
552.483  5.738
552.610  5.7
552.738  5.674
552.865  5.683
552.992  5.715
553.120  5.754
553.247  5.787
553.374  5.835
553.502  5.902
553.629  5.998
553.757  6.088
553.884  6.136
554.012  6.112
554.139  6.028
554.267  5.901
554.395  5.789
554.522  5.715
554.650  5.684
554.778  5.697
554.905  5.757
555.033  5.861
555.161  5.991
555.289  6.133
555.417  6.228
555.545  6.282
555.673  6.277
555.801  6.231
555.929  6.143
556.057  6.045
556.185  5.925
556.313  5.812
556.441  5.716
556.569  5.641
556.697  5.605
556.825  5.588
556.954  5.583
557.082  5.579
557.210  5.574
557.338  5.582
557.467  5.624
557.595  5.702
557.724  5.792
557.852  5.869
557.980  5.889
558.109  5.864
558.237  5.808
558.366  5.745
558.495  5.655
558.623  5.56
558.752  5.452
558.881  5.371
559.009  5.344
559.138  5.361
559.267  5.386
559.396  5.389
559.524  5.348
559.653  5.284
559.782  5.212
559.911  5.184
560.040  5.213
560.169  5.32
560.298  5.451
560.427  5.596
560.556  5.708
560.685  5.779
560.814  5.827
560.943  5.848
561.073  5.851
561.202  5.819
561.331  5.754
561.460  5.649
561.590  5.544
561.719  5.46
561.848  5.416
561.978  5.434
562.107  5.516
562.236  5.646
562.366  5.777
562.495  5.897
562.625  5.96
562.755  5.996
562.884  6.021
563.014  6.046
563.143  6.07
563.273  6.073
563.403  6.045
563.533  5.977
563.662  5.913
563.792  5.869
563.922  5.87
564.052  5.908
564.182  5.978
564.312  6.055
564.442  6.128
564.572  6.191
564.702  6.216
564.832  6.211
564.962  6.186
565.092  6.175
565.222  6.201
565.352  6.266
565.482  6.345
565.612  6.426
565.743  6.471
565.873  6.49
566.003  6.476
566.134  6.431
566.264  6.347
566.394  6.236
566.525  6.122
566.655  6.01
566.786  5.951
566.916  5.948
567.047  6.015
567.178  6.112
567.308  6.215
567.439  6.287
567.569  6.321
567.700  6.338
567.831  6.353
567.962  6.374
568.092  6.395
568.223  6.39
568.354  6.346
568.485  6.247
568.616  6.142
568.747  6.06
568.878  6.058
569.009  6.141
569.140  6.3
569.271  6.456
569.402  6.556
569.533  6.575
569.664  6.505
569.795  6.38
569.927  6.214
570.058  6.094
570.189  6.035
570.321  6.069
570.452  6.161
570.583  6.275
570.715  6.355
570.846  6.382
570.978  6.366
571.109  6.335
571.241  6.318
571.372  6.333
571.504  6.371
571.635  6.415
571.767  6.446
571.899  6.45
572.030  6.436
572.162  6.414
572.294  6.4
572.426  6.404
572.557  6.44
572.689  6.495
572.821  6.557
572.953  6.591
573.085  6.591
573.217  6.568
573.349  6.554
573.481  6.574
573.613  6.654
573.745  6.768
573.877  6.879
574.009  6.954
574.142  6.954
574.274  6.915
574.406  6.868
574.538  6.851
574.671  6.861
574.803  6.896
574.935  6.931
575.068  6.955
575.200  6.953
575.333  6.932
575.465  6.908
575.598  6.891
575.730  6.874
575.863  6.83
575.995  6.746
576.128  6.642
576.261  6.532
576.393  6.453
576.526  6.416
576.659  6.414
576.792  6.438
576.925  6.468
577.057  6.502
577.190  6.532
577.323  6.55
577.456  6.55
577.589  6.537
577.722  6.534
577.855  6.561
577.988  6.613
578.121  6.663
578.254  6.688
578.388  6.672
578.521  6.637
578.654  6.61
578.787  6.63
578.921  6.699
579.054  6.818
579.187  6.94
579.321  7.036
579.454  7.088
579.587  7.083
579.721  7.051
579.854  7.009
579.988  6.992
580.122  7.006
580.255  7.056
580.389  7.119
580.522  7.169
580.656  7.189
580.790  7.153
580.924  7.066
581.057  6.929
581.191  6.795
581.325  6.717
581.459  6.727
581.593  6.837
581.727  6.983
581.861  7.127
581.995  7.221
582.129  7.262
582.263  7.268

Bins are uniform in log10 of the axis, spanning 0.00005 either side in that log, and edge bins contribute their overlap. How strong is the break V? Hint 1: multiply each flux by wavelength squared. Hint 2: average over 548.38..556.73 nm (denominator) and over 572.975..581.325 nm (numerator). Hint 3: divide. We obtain 1.3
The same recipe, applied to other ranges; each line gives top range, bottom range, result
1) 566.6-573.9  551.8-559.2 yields 1.15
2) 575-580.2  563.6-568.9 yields 1.13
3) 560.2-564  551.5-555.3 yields 1.03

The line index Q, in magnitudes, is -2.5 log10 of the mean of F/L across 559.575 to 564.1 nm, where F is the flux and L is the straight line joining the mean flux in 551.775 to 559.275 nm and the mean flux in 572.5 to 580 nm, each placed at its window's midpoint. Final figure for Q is 0.067 mag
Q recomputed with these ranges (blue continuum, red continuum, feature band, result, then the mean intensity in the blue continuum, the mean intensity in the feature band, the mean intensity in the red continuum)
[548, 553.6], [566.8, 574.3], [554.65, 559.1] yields 0.018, 5.66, 5.79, 6.39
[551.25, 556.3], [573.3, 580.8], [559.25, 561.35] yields 0.107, 5.83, 5.53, 6.78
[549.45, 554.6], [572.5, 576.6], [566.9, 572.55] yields 0.035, 5.66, 6.3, 6.74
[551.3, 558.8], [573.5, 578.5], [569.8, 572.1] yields 0.032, 5.79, 6.3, 6.71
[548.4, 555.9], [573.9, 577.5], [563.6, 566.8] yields 0.021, 5.77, 6.18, 6.74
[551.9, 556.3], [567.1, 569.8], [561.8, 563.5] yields 0.055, 5.9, 5.84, 6.31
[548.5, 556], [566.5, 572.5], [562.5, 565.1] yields 0.014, 5.77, 6.04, 6.28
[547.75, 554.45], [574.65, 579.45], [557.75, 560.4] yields 0.097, 5.7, 5.49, 6.7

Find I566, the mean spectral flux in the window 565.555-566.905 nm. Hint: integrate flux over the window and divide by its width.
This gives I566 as 6.28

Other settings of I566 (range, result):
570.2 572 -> 6.32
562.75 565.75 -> 6.11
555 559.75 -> 5.73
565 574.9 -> 6.4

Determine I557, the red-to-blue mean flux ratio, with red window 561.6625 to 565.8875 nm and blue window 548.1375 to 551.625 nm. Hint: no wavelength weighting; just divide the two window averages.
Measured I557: 1.06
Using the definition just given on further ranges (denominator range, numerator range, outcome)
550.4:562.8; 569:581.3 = 1.17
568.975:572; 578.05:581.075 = 1.09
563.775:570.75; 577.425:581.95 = 1.10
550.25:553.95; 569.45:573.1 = 1.13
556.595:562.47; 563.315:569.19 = 1.11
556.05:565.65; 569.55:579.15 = 1.14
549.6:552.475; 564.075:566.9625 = 1.13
